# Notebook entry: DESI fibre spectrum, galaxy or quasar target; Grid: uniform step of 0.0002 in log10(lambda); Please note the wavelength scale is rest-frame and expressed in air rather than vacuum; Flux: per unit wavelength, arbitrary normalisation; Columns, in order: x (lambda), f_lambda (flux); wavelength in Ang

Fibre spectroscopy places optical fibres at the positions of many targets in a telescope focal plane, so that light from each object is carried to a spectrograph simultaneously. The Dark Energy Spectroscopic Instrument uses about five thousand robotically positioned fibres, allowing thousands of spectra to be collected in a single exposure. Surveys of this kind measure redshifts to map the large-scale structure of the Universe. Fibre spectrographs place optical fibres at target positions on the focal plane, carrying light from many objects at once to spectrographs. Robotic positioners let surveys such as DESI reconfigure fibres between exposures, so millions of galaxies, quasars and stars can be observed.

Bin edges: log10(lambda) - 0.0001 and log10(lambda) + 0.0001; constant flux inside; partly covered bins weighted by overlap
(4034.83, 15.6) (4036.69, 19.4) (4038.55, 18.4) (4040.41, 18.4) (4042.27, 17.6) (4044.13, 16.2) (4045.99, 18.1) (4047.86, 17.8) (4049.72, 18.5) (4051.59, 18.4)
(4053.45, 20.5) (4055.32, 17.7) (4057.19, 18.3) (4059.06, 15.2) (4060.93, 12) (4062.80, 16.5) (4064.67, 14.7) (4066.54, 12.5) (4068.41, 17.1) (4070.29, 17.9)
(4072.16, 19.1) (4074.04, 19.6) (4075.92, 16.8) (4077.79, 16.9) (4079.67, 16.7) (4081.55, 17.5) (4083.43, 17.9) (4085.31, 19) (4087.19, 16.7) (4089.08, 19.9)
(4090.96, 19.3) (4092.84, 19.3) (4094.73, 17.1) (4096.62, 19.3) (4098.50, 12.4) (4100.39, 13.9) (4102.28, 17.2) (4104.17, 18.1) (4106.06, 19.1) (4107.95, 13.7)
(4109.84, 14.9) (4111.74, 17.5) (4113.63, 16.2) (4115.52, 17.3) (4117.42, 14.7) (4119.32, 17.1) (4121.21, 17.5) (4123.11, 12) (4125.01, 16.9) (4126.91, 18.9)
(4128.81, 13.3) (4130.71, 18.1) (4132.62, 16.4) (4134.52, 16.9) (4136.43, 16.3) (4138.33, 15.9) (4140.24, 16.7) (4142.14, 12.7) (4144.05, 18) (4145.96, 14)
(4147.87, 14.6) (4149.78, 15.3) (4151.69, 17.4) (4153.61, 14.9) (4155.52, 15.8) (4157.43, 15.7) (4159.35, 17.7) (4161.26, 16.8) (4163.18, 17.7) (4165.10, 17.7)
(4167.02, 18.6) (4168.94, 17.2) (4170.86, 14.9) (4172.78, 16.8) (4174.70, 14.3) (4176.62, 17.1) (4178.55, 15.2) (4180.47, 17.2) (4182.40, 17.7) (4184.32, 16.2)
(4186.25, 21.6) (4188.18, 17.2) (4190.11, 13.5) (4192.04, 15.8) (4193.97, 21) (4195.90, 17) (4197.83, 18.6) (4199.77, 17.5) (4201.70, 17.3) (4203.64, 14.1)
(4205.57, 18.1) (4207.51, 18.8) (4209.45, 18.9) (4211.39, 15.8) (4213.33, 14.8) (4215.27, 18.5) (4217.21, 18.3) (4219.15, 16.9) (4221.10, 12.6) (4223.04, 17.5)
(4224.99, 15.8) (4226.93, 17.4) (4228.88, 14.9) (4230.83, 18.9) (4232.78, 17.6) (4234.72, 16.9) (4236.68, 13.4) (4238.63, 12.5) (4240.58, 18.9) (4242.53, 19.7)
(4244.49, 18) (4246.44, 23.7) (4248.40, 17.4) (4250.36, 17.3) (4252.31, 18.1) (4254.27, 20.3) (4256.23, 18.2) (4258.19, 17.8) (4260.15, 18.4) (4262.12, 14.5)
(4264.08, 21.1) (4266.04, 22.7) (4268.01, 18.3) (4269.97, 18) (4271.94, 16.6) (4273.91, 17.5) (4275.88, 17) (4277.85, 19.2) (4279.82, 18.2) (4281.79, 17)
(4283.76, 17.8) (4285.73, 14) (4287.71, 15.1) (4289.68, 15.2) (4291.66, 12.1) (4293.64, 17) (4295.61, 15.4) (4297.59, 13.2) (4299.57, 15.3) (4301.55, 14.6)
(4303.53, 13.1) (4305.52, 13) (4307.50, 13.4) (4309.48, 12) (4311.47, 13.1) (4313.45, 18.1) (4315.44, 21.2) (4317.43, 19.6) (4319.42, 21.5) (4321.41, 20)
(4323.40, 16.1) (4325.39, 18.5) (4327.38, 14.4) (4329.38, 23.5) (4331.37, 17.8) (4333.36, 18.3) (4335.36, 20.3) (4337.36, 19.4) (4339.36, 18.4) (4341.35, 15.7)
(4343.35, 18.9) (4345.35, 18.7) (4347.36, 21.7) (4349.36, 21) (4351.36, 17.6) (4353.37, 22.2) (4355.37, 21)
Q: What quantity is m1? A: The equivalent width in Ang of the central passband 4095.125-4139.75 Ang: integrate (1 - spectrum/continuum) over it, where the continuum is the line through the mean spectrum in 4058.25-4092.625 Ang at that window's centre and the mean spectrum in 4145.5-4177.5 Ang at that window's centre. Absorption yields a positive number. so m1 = 1.1 Ang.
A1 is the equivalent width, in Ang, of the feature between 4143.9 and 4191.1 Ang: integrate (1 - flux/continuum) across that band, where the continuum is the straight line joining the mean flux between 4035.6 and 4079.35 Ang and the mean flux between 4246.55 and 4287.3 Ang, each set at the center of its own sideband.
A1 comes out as 3.2 Ang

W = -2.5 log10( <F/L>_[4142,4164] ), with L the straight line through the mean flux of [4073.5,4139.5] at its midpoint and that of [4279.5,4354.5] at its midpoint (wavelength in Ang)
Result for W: 0.061 mag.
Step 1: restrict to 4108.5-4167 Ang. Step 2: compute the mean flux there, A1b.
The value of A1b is 16.2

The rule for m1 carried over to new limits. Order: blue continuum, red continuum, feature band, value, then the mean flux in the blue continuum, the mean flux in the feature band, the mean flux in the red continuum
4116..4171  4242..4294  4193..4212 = -0.9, 16.2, 17.7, 17.8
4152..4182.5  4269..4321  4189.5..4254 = -3.2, 16.6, 17.2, 16.1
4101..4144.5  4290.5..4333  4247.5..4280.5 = -3.9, 16.3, 18.3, 16.4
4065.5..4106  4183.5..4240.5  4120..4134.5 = 0.8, 17.4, 16.2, 16.8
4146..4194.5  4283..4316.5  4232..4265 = -4.8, 16.6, 17.9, 14.9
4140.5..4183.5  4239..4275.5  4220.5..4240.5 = 2.2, 16.3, 16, 18.6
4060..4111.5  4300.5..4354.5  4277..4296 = 1.7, 16.9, 16.1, 17.9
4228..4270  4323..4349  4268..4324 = 6.5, 18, 16.3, 18.7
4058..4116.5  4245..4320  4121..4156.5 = 2.2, 16.8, 15.8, 17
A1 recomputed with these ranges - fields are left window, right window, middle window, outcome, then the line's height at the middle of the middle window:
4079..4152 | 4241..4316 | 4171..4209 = -0.9 Ang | 16.7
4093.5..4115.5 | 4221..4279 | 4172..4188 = 0.1 Ang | 17.1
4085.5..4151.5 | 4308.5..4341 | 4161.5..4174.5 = -0.1 Ang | 16.9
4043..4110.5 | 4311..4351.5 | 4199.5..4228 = 2.0 Ang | 18.1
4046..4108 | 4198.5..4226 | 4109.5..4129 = 1.1 Ang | 17.1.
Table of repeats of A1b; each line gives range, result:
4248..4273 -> 18.4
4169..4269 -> 17.4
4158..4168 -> 17.6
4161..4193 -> 16.8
